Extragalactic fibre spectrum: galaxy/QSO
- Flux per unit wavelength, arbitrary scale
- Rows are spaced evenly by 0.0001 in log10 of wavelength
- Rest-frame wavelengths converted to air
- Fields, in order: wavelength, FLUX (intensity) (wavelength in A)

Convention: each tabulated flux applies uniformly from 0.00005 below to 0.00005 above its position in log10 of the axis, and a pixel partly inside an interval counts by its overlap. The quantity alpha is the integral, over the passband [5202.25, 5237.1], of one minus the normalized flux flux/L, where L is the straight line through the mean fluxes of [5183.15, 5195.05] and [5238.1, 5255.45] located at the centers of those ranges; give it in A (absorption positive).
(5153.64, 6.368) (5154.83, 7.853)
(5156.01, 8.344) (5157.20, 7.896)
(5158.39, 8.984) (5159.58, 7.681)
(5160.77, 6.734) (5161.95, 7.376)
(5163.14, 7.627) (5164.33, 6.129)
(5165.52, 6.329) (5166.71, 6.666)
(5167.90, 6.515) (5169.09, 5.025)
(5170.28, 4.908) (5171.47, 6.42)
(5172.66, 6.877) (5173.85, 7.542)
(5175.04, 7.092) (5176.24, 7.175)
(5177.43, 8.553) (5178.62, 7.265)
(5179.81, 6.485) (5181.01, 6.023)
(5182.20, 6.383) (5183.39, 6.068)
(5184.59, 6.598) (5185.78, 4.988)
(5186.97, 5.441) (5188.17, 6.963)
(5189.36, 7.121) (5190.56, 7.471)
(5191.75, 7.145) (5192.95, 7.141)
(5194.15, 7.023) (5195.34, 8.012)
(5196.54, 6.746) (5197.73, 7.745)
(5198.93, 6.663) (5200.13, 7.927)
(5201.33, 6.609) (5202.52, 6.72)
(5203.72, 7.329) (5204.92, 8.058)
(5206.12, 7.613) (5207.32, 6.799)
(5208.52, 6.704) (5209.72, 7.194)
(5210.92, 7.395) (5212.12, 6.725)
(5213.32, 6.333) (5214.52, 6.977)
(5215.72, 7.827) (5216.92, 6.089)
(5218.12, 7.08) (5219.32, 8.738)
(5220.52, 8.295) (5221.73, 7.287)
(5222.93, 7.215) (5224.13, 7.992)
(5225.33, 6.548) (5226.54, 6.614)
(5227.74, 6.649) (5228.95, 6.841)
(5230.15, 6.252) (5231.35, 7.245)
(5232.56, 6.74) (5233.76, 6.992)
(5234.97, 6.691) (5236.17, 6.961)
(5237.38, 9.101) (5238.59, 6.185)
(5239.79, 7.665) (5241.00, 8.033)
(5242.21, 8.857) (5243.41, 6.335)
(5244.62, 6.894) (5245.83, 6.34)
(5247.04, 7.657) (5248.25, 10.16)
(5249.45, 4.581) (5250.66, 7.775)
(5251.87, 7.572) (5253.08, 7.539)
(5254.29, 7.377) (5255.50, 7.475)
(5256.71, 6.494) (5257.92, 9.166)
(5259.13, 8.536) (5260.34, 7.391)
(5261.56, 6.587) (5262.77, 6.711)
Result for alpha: -0.5 A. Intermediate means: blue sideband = 6.65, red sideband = 7.37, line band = 7.12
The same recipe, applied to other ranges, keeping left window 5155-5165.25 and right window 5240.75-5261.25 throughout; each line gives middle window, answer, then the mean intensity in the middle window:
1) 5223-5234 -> 0.9 A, 6.89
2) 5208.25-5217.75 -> 0.8 A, 6.92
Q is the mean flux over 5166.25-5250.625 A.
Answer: 7.01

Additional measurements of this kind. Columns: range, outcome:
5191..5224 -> 7.25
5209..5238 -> 7.16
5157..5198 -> 6.84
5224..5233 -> 6.8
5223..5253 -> 7.2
